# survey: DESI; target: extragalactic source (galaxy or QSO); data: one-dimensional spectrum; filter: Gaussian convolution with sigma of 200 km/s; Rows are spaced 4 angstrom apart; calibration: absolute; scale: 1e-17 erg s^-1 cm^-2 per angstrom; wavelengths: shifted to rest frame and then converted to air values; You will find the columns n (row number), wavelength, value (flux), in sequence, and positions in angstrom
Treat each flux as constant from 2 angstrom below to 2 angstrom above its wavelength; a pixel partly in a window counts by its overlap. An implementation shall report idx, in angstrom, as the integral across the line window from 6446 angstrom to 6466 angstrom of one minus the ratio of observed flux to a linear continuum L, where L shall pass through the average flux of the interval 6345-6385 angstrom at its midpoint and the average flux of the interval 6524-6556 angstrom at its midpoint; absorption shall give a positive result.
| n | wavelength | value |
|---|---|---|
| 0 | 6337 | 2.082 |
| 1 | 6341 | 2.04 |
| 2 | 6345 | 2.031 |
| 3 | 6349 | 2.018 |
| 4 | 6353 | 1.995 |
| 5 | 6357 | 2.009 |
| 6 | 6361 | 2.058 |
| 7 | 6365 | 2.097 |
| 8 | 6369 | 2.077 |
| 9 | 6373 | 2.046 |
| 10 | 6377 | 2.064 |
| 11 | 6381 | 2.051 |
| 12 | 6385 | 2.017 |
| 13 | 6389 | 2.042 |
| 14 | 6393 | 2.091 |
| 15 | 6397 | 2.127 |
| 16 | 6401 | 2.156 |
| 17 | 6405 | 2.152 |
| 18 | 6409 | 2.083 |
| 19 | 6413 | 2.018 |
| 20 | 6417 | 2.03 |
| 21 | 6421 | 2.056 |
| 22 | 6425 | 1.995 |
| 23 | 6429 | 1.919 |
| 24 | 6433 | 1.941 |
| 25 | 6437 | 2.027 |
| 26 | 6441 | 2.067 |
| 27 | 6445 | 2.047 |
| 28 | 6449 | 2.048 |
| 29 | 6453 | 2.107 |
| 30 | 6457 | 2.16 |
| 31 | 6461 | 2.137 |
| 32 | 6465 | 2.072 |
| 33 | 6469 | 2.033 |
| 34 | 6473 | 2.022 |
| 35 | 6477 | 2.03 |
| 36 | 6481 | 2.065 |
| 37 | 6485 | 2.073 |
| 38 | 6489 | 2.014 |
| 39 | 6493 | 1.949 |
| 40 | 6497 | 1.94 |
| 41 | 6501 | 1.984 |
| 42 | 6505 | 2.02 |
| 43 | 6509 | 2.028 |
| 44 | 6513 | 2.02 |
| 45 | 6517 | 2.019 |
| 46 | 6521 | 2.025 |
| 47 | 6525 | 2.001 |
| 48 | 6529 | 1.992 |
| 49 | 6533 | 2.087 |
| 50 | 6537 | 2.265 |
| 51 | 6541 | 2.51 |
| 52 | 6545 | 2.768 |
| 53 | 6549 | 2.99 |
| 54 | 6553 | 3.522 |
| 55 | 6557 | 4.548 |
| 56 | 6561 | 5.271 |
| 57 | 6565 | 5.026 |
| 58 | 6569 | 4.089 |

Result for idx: 2.0 angstrom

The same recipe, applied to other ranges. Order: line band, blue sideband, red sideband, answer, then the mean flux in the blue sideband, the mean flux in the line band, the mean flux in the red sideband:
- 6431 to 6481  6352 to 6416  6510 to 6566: 7.9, 2.07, 2.06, 2.88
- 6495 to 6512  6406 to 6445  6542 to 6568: 6.4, 2.02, 1.99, 3.97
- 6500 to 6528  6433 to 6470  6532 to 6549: 4.2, 2.07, 2.01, 2.49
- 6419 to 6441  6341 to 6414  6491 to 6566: 2.6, 2.06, 1.99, 2.65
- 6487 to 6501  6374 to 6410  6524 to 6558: 3.0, 2.09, 1.97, 2.71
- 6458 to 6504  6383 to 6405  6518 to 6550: 3.9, 2.09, 2.03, 2.3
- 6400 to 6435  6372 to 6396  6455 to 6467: 0.8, 2.06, 2.04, 2.12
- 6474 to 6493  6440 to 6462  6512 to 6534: 0.2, 2.09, 2.03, 2.02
